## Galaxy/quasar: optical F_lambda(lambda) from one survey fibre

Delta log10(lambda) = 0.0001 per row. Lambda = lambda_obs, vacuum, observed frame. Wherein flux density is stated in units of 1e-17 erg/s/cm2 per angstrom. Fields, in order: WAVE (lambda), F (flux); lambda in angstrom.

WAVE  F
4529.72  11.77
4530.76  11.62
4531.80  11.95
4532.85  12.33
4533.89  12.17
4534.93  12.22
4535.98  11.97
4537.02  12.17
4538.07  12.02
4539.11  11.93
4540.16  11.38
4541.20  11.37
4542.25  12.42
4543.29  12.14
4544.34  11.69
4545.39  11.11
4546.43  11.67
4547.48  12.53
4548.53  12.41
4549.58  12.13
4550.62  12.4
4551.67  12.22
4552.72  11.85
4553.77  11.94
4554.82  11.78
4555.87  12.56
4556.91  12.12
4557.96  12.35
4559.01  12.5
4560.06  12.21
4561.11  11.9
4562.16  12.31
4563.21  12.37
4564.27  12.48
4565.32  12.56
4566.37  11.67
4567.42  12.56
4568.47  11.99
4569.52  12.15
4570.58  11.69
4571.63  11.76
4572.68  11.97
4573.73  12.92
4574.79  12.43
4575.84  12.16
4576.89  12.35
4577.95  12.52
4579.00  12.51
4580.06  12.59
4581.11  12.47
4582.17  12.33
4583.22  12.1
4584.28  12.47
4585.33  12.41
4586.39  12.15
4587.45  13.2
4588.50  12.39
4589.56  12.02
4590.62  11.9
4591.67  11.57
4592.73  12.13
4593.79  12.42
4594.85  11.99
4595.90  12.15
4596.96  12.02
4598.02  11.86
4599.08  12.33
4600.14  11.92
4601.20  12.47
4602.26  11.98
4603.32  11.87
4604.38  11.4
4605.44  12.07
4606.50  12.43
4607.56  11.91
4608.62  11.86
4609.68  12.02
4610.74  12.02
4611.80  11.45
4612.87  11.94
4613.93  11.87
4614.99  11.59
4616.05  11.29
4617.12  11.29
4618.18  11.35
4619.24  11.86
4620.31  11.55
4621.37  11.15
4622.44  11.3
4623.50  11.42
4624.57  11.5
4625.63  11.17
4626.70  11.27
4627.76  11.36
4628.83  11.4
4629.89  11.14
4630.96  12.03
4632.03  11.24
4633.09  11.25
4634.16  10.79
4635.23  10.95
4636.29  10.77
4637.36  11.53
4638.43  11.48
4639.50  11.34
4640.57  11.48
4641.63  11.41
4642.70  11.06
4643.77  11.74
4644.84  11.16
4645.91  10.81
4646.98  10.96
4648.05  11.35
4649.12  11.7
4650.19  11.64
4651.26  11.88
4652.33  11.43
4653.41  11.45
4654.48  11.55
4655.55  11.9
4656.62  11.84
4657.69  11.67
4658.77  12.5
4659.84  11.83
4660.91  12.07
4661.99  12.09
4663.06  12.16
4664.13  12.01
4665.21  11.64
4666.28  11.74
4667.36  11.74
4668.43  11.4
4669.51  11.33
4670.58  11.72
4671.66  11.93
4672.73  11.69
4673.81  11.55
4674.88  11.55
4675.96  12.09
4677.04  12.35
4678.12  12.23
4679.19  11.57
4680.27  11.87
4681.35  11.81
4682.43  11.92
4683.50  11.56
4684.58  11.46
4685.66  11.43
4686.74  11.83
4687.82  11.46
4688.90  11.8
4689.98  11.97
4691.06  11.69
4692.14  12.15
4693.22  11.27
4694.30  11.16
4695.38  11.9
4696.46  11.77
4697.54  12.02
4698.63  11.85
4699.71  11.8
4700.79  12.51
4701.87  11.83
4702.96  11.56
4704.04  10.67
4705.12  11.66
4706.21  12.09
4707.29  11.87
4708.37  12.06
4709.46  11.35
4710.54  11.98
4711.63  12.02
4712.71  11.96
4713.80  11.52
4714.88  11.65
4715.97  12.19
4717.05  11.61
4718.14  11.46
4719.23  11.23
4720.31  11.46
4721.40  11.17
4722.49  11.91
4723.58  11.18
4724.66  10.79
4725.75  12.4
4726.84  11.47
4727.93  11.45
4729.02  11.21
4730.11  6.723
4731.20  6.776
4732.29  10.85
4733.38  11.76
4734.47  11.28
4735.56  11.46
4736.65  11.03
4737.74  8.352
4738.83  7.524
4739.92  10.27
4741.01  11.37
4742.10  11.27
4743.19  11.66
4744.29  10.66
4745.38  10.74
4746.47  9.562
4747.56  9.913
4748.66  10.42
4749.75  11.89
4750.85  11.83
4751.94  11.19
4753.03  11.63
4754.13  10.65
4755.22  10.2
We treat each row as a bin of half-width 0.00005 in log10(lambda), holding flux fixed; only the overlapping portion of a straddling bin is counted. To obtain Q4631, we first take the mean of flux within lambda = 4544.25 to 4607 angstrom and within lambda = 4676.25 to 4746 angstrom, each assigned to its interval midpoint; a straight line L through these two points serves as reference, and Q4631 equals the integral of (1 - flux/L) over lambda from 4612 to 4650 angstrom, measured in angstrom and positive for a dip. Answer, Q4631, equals 1.5 angstrom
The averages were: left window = 12.2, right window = 11.3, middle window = 11.4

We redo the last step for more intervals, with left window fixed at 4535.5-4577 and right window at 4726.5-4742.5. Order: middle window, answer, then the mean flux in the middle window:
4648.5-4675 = -2.0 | 11.8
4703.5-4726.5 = -2.8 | 11.6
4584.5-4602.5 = -0.7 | 12.2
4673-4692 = -1.9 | 11.8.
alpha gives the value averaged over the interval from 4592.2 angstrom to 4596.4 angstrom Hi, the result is 12.2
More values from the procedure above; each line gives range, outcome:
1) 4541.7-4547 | 11.8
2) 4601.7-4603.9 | 11.9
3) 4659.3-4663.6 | 12.1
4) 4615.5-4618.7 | 11.3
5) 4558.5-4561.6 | 12.2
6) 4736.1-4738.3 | 9.69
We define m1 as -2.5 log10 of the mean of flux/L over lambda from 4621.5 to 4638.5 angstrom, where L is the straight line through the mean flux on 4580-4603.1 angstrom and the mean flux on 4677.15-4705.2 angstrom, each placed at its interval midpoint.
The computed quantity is 0.07 mag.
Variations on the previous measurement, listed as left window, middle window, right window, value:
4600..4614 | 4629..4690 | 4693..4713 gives 0.022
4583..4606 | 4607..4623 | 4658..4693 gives 0.038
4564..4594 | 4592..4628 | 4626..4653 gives 0.001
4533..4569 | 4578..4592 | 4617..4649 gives -0.051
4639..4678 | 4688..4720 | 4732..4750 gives -0.065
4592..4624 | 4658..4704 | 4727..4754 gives -0.068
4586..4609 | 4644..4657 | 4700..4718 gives 0.044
